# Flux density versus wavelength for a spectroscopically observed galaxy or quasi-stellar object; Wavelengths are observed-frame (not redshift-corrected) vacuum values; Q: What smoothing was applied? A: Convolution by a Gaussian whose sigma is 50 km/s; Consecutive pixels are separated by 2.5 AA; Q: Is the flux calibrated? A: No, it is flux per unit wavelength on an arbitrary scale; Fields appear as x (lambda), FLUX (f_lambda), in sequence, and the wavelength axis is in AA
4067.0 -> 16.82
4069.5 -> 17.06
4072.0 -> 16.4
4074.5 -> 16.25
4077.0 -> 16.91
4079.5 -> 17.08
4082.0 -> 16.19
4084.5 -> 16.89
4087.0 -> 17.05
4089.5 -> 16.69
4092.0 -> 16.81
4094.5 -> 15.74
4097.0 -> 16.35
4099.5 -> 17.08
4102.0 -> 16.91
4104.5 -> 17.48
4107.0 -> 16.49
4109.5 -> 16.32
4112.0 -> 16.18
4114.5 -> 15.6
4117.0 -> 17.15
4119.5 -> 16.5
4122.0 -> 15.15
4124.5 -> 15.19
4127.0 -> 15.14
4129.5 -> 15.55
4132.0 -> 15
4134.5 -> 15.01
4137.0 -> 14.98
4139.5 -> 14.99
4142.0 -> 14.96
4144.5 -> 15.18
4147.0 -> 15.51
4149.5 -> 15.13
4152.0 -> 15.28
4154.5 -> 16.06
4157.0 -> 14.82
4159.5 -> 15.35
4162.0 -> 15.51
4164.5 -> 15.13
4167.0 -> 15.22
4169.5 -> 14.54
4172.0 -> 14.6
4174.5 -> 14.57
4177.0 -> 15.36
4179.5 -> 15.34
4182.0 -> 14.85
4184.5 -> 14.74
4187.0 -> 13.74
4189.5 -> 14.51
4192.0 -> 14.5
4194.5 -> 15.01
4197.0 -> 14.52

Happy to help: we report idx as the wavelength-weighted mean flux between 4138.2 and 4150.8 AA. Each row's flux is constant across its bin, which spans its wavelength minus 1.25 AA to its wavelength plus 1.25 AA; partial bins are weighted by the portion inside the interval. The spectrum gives 15.2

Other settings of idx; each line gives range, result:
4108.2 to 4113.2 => 16.3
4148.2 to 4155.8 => 15.5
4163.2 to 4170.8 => 15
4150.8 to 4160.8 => 15.4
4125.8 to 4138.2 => 15.1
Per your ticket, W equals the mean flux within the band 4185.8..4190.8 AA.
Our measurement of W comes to 14.1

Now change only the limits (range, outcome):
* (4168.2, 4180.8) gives 14.9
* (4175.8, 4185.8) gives 15.1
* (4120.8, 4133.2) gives 15.2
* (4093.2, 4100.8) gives 16.4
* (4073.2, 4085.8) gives 16.7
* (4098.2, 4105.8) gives 17.1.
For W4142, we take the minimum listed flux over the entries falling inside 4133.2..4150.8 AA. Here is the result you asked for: 14.96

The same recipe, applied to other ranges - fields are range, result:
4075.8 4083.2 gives 16.19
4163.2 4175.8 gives 14.54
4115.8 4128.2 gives 15.14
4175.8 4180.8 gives 15.34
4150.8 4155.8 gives 15.28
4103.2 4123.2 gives 15.15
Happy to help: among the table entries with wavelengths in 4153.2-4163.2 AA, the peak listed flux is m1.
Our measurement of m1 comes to 16.06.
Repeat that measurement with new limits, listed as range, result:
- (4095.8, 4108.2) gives 17.48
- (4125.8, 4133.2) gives 15.55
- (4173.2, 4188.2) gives 15.36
